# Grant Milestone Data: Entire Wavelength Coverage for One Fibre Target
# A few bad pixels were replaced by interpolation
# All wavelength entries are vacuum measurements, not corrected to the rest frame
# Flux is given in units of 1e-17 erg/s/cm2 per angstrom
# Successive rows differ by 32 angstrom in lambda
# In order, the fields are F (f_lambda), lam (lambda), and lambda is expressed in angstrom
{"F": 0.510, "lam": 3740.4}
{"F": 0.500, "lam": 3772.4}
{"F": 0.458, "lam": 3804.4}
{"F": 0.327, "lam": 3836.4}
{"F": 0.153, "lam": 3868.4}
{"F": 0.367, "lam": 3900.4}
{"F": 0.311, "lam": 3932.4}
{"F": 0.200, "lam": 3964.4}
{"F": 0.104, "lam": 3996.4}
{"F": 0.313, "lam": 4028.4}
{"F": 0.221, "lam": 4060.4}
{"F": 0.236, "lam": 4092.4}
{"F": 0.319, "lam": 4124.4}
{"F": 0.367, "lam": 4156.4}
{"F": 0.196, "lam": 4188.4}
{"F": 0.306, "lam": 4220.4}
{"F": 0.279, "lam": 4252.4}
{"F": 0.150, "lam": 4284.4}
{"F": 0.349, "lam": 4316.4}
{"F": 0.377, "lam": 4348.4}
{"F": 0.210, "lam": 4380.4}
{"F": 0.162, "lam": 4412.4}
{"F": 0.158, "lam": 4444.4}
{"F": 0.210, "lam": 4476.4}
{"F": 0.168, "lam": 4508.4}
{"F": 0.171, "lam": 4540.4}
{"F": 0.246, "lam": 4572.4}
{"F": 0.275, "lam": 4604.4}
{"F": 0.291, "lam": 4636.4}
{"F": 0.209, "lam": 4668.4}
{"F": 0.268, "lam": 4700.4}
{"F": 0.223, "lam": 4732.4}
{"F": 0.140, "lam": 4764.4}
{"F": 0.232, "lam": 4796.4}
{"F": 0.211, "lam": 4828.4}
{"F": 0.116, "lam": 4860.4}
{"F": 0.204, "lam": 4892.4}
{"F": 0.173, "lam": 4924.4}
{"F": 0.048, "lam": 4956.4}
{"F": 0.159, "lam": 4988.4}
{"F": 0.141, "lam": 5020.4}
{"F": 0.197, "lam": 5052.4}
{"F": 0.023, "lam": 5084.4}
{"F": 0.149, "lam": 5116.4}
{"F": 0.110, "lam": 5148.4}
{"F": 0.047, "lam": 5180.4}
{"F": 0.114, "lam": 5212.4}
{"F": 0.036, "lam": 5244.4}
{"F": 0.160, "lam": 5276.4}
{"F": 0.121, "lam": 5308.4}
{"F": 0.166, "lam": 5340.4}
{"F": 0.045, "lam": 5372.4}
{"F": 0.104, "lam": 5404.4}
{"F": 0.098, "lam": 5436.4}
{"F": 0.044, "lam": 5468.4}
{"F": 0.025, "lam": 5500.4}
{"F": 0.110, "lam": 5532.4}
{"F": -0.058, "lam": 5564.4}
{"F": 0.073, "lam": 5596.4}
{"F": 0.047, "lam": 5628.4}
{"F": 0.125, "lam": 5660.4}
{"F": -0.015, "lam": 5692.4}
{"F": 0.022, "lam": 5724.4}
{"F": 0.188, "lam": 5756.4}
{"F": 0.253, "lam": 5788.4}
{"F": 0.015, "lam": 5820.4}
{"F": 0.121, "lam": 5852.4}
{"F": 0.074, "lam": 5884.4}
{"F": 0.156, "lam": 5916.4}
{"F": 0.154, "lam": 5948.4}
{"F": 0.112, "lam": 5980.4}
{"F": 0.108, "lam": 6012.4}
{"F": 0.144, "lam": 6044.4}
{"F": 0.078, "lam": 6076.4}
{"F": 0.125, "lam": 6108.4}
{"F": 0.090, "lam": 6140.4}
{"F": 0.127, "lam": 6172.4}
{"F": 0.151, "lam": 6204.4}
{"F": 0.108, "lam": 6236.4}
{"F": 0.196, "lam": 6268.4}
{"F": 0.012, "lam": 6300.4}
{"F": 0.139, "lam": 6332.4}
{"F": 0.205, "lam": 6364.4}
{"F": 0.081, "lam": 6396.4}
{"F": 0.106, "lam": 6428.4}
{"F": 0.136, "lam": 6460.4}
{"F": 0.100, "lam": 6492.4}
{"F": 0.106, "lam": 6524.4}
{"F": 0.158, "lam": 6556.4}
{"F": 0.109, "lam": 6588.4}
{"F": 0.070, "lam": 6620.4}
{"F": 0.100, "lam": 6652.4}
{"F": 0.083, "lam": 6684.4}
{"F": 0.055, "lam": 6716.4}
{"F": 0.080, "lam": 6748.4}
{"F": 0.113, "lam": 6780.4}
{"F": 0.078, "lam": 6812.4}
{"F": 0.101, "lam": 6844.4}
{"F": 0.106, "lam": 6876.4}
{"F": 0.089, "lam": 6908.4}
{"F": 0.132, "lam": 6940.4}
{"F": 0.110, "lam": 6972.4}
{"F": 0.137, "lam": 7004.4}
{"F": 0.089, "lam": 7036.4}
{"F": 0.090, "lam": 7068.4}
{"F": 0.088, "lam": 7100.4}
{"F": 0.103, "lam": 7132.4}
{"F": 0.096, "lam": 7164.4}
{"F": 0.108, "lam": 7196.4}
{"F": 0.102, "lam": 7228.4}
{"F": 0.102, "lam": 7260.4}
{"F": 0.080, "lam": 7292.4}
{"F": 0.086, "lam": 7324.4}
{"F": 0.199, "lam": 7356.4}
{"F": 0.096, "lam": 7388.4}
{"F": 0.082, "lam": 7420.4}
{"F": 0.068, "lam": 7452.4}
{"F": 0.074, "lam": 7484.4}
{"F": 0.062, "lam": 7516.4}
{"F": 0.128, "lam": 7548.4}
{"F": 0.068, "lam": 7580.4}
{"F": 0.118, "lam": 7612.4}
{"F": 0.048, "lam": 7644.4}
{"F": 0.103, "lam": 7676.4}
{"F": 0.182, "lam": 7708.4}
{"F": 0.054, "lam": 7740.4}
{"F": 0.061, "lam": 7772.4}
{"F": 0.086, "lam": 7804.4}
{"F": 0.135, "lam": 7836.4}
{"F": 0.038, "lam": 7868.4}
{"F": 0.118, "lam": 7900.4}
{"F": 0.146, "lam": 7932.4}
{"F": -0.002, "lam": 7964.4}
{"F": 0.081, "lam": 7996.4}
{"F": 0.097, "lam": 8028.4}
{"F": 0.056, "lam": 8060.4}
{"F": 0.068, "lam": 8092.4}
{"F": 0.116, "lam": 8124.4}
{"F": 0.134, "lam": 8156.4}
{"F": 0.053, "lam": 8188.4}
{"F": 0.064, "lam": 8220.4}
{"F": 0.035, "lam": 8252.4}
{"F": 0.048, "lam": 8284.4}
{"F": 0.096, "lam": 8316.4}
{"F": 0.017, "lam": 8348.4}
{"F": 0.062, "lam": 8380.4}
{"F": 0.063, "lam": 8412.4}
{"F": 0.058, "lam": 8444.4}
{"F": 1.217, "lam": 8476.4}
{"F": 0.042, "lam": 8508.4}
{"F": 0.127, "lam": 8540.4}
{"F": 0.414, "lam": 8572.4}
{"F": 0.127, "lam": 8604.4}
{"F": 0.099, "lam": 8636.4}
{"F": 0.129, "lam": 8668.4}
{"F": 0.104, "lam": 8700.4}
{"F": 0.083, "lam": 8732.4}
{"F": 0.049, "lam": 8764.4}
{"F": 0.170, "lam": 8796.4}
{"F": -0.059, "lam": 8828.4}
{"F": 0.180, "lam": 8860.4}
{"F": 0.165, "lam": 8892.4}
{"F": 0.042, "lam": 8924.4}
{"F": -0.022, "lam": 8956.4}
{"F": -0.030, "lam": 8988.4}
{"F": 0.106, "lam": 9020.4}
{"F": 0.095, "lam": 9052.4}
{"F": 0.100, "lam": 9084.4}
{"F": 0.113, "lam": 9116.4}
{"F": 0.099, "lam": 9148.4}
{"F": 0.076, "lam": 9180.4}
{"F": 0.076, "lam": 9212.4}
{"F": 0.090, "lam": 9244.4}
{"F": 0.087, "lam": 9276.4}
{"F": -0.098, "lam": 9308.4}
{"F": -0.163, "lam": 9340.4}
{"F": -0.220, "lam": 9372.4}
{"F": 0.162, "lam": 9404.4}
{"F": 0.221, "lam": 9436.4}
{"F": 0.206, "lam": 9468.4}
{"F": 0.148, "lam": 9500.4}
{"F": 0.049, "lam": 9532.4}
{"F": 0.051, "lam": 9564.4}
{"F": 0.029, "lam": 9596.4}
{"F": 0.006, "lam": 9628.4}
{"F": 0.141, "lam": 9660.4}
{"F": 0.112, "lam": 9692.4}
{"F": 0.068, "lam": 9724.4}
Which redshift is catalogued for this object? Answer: 1.296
